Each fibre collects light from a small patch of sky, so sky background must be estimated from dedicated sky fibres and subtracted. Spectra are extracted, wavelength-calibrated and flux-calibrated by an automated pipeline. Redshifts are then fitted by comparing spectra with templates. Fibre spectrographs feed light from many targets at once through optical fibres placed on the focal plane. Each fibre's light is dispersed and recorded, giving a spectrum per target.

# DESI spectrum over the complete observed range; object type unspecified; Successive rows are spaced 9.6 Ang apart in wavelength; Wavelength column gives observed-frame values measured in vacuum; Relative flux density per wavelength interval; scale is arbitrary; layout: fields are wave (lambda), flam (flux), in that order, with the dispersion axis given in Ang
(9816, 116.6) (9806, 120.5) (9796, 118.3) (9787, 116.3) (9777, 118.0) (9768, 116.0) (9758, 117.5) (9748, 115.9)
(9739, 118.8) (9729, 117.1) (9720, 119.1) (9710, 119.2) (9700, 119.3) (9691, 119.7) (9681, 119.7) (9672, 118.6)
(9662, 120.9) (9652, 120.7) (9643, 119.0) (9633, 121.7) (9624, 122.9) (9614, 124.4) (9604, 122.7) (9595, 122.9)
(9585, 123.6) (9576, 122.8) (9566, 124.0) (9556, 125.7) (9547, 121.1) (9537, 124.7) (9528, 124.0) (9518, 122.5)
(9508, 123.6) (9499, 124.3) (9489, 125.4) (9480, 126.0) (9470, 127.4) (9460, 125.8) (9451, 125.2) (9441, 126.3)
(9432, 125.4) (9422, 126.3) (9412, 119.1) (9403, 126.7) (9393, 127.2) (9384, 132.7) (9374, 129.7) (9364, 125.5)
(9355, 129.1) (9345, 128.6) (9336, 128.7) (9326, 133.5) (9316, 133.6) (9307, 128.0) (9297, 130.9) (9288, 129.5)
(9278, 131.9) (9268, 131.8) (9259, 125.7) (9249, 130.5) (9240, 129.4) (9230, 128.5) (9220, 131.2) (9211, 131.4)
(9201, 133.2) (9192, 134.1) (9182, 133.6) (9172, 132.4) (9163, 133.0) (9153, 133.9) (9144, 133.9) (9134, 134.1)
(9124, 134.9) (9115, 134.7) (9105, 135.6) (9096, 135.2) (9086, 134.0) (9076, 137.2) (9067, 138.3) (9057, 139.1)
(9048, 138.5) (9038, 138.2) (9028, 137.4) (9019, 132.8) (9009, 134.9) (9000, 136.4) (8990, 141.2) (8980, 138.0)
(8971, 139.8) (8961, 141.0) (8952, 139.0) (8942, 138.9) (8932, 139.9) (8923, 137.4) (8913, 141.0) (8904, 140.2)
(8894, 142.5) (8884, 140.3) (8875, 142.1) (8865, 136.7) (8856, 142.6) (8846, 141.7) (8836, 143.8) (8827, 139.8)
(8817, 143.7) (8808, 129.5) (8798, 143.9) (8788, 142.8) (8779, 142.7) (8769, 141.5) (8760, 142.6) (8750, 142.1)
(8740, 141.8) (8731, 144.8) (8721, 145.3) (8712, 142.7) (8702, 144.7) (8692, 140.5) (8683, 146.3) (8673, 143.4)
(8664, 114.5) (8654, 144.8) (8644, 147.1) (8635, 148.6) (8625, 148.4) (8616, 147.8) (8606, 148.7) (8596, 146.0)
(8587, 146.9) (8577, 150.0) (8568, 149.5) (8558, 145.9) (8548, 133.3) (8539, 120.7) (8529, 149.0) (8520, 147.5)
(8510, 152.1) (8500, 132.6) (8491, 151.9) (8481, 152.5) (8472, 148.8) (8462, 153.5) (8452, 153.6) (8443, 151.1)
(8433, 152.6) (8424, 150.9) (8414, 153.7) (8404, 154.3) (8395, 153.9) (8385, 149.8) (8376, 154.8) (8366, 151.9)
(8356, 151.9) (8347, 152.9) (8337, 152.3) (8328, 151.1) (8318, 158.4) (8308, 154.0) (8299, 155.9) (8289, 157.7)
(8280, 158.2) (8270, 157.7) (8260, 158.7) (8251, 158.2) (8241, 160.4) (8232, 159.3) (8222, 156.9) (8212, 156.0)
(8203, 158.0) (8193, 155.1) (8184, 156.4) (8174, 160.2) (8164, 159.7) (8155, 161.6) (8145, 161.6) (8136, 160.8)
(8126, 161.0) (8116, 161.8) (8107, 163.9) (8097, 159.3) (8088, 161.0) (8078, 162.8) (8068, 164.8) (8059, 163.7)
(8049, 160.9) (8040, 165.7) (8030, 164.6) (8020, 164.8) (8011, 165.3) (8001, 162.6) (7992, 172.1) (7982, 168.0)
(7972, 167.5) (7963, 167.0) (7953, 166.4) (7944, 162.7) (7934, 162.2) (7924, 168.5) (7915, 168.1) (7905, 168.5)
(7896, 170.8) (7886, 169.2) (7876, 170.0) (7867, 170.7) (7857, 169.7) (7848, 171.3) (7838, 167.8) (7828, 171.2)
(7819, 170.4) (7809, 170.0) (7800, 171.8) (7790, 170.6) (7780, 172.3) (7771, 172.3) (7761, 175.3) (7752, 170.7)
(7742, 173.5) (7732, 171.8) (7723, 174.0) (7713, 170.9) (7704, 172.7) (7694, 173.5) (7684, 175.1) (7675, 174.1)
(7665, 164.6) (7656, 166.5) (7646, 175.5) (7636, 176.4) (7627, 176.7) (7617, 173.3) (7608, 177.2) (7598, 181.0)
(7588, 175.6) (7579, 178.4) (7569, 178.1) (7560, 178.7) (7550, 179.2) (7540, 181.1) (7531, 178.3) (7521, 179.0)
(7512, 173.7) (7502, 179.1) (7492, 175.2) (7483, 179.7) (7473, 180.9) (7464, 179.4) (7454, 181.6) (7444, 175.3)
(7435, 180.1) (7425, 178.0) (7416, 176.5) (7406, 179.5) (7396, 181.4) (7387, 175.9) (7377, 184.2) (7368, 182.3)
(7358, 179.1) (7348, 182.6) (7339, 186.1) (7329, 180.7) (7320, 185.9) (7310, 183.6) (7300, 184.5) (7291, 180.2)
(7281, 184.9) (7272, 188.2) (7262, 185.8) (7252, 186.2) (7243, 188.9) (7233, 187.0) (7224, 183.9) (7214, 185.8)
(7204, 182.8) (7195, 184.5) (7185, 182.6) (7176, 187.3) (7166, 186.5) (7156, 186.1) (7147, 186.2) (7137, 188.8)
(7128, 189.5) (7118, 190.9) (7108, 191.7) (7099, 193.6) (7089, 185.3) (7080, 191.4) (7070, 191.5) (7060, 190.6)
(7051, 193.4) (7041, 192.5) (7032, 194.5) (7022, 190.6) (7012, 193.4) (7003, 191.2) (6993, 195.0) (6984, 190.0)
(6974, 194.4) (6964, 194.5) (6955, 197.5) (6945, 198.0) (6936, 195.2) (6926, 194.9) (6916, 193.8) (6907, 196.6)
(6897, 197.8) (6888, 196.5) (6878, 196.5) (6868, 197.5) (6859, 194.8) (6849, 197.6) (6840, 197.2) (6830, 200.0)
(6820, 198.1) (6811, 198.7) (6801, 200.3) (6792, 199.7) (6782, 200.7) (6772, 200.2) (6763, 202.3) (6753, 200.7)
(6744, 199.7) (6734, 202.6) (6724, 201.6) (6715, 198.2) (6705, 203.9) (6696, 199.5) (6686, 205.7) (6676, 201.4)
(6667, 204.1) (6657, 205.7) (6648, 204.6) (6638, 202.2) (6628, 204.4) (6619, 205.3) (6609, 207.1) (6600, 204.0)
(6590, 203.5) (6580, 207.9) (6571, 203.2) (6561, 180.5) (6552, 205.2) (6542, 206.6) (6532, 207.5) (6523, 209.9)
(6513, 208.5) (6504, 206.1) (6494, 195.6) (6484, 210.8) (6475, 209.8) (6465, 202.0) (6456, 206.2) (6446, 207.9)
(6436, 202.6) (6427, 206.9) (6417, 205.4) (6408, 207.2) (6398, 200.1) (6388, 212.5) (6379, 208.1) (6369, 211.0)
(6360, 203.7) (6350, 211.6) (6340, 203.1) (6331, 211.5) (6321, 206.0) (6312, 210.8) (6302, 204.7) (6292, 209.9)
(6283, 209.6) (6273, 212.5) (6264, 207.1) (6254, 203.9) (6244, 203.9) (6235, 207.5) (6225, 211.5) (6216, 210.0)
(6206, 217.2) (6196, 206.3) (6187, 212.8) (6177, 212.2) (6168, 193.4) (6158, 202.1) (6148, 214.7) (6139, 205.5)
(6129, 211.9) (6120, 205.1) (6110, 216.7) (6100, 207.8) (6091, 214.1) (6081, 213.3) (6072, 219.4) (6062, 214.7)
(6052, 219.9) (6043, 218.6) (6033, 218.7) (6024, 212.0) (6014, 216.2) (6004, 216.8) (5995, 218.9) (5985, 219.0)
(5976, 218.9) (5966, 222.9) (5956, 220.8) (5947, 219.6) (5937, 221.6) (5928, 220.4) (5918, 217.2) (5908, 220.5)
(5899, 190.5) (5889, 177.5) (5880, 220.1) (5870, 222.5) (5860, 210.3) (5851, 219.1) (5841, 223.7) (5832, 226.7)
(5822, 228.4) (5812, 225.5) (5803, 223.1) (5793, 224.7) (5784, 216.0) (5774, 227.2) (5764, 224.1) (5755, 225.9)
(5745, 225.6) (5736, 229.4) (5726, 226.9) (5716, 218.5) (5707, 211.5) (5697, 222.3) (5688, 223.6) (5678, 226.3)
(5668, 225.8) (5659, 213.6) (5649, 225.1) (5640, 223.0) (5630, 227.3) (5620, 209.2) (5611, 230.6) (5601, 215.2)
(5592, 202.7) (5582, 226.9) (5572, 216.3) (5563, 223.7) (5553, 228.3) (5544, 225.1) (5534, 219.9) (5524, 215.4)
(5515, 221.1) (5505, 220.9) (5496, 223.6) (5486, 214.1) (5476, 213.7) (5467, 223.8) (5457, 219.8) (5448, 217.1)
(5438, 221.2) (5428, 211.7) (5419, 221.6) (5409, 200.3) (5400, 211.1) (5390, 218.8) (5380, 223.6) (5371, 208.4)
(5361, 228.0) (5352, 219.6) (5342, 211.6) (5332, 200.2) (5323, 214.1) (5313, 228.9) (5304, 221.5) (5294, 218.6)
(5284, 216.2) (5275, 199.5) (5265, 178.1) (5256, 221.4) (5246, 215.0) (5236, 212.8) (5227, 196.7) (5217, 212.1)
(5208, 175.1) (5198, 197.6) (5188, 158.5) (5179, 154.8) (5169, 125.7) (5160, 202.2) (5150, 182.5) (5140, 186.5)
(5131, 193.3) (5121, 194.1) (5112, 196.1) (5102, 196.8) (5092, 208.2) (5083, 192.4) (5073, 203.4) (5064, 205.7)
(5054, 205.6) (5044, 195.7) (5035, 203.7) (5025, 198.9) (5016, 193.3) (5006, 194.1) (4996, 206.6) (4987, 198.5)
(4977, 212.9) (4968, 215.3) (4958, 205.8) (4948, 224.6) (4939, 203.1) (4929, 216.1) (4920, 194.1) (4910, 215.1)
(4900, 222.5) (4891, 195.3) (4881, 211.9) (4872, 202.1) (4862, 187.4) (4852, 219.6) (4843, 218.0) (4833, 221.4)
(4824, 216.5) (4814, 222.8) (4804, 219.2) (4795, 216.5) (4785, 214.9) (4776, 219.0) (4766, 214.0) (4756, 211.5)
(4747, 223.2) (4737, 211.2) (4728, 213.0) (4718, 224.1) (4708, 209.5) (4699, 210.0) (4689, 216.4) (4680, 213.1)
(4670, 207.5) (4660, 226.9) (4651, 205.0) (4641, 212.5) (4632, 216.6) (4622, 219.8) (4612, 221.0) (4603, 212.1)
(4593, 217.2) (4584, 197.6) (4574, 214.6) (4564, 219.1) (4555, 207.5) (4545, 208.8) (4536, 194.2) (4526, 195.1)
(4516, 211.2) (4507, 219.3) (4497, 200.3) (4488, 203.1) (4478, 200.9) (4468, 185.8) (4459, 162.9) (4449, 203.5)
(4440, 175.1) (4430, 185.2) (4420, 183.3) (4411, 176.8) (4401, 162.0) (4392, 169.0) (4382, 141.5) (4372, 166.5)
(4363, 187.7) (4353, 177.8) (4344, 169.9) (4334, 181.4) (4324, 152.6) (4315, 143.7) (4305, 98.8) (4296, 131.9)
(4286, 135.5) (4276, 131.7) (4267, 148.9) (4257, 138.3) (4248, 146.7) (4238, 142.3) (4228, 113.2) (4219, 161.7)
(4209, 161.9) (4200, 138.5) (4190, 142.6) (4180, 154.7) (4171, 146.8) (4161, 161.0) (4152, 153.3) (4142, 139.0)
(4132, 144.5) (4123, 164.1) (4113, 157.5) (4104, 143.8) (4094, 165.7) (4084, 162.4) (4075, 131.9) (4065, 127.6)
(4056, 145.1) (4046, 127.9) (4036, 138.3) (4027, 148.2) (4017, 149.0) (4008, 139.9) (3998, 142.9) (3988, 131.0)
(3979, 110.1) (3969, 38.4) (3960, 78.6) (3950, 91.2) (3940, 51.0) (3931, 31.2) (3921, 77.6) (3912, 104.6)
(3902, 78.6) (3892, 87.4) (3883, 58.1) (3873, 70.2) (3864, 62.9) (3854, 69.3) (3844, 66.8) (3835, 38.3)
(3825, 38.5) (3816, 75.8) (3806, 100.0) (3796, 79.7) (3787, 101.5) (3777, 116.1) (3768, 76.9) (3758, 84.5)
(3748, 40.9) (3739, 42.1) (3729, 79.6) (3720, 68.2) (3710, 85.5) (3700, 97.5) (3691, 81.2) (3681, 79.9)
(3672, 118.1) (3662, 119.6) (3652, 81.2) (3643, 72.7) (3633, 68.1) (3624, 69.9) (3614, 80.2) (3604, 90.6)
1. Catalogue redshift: 0.00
